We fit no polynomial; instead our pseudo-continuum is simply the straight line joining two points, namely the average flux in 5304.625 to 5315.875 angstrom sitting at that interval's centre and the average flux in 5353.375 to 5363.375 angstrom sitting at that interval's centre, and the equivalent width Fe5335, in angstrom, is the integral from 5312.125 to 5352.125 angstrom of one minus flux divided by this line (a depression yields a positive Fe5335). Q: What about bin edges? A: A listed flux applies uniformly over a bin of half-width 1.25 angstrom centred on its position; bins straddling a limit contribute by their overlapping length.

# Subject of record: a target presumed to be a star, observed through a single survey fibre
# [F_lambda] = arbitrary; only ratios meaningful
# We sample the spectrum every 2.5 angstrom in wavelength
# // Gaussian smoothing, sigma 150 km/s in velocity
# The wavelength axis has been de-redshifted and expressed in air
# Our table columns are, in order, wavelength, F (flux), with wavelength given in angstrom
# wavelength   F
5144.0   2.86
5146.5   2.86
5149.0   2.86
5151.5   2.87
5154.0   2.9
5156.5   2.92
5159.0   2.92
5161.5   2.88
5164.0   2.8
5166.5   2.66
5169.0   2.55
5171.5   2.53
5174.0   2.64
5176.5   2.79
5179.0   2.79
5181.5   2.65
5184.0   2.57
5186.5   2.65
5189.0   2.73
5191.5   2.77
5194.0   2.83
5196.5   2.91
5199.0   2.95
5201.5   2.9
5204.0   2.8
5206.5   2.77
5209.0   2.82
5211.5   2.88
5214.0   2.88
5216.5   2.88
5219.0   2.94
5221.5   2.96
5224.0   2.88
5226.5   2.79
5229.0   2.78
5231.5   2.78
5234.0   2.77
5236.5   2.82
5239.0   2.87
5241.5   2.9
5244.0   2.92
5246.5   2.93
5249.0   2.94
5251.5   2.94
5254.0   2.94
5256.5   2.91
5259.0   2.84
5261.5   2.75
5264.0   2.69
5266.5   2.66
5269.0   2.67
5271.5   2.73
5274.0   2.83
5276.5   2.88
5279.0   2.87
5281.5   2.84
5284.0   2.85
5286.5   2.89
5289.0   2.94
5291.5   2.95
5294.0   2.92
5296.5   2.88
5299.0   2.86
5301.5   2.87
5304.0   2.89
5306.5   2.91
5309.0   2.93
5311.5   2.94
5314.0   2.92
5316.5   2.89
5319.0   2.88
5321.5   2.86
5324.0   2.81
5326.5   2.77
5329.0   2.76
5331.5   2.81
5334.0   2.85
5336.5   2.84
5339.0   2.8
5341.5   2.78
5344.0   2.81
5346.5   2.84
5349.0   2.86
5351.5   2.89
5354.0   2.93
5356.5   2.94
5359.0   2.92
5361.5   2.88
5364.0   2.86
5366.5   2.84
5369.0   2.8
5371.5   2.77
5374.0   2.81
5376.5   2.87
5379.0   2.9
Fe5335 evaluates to 1.1 angstrom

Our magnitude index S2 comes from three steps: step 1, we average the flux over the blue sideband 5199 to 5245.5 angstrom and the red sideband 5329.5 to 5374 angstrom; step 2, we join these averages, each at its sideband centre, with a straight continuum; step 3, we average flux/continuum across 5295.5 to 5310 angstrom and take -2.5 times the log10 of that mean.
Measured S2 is -0.02 mag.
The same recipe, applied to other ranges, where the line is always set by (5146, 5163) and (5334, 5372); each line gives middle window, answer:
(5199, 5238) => 0.01 mag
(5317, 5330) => 0.01 mag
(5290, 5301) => -0.01 mag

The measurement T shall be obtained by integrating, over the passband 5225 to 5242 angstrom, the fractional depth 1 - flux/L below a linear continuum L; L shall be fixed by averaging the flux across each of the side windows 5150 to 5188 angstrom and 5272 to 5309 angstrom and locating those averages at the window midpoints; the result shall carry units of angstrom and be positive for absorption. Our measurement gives 0.0 angstrom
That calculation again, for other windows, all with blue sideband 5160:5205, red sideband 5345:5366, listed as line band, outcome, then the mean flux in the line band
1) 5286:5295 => -0.3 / 2.93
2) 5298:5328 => -0.3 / 2.88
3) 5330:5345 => 0.3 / 2.81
